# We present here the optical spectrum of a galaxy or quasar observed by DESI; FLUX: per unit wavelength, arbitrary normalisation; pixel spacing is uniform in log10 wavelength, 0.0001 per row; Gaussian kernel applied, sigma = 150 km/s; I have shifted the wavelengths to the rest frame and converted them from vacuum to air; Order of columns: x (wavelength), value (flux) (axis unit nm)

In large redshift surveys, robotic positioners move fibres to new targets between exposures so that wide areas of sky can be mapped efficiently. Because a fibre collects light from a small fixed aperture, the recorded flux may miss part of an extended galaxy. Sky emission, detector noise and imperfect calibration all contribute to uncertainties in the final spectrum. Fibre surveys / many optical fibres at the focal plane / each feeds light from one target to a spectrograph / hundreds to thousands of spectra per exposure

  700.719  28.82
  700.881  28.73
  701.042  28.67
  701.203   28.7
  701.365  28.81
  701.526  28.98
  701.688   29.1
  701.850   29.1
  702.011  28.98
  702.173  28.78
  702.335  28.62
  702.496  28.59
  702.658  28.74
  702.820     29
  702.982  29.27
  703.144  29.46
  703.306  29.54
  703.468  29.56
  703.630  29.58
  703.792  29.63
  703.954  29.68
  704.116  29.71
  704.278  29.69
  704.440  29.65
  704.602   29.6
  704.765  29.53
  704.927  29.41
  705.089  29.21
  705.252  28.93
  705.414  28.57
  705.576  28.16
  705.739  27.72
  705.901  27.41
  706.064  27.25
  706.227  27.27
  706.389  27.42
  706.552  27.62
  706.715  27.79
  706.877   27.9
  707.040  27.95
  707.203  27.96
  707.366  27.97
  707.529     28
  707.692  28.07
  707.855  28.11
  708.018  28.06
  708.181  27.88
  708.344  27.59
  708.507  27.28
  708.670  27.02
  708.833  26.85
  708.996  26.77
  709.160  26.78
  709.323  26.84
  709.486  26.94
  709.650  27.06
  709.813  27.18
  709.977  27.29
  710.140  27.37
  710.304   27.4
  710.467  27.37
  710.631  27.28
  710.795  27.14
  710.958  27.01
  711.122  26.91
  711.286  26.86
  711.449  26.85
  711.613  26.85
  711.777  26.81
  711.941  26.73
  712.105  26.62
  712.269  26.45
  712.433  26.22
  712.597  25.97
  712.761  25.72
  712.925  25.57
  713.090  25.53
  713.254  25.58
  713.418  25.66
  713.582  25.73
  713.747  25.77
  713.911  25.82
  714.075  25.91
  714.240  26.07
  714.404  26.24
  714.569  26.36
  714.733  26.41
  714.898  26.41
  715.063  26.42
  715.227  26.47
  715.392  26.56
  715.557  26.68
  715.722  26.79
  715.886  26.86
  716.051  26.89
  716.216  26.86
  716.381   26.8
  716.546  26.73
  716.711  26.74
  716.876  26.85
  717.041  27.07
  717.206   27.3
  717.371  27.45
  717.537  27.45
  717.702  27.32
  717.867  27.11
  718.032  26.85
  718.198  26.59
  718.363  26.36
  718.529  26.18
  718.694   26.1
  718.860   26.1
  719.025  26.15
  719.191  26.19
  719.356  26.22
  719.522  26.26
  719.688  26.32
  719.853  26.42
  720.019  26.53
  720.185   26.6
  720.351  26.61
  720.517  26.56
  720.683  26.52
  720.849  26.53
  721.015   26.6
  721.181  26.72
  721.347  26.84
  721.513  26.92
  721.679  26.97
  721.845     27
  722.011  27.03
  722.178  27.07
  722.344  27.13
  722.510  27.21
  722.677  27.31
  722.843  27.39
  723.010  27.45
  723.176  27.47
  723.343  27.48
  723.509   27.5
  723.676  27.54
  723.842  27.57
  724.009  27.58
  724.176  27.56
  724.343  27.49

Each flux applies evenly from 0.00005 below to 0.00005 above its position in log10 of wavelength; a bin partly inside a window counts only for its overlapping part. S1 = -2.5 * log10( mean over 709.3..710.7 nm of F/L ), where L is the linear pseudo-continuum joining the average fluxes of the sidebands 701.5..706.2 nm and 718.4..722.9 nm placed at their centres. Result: 0.04 mag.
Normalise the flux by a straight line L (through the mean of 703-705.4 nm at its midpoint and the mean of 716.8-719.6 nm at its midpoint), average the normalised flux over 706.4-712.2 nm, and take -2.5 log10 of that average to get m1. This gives 0.045 mag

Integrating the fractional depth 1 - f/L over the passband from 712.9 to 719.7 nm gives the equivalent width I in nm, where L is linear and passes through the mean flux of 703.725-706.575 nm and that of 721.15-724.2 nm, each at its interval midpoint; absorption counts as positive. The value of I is 0.32 nm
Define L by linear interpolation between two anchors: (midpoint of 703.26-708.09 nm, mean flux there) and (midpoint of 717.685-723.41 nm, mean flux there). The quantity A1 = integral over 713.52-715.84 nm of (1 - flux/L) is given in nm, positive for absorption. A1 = 0.10 nm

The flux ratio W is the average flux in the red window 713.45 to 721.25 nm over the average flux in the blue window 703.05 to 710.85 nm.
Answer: 0.9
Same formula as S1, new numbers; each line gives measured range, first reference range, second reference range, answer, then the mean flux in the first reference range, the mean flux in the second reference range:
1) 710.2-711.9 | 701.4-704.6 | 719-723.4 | 0.04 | 29.3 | 26.8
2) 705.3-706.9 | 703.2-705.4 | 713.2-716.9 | 0.05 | 29.5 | 26.4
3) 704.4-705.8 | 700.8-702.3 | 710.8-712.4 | -0.03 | 28.9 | 26.8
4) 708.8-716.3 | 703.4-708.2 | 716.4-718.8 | 0.04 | 28.5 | 26.9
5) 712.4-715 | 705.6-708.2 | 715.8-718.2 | 0.05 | 27.8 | 27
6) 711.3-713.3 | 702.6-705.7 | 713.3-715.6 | 0.02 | 29.3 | 26.2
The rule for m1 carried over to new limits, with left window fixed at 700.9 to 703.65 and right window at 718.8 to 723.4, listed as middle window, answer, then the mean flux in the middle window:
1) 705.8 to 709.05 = 0.03 mag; 27.6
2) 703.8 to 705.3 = -0.03 mag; 29.5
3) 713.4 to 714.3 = 0.07 mag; 25.8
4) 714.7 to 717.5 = 0.02 mag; 26.8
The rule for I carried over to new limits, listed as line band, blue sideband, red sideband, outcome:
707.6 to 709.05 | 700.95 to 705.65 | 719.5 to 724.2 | 0.05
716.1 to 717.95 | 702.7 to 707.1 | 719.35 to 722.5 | 0.01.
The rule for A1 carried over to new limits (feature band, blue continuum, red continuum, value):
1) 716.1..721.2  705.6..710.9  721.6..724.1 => 0.13 nm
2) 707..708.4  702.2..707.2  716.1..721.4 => 0.02 nm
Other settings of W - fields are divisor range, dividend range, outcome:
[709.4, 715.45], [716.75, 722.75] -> 1.01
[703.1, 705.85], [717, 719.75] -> 0.91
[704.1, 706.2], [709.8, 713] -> 0.93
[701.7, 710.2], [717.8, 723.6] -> 0.95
